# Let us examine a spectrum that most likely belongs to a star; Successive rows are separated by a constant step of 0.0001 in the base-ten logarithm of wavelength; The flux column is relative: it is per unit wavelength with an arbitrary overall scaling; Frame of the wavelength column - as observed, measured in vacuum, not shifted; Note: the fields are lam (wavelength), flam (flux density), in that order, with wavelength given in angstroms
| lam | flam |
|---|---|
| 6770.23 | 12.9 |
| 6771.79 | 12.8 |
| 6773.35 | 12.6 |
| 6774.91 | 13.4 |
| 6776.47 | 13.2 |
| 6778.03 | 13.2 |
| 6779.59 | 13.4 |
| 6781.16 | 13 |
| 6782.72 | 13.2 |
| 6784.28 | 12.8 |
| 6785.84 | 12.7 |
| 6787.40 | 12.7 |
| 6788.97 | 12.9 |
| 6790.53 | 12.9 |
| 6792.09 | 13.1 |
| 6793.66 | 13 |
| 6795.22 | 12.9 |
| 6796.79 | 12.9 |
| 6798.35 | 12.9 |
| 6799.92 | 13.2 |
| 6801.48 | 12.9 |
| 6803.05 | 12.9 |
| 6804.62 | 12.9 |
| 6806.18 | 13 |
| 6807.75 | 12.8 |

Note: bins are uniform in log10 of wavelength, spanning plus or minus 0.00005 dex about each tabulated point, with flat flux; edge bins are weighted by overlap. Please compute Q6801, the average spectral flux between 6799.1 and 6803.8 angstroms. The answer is 13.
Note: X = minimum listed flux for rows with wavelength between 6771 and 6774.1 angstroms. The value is 12.6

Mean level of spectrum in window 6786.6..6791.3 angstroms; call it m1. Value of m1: 12.8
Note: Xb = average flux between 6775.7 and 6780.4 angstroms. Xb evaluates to 13.2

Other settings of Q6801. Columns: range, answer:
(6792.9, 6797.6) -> 12.9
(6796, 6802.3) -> 13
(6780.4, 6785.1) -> 13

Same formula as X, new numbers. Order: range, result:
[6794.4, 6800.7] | 12.9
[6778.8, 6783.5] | 13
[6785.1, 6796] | 12.7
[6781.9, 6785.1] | 12.8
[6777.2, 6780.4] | 13.2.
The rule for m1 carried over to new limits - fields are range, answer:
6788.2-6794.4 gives 13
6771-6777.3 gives 13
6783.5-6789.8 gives 12.8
